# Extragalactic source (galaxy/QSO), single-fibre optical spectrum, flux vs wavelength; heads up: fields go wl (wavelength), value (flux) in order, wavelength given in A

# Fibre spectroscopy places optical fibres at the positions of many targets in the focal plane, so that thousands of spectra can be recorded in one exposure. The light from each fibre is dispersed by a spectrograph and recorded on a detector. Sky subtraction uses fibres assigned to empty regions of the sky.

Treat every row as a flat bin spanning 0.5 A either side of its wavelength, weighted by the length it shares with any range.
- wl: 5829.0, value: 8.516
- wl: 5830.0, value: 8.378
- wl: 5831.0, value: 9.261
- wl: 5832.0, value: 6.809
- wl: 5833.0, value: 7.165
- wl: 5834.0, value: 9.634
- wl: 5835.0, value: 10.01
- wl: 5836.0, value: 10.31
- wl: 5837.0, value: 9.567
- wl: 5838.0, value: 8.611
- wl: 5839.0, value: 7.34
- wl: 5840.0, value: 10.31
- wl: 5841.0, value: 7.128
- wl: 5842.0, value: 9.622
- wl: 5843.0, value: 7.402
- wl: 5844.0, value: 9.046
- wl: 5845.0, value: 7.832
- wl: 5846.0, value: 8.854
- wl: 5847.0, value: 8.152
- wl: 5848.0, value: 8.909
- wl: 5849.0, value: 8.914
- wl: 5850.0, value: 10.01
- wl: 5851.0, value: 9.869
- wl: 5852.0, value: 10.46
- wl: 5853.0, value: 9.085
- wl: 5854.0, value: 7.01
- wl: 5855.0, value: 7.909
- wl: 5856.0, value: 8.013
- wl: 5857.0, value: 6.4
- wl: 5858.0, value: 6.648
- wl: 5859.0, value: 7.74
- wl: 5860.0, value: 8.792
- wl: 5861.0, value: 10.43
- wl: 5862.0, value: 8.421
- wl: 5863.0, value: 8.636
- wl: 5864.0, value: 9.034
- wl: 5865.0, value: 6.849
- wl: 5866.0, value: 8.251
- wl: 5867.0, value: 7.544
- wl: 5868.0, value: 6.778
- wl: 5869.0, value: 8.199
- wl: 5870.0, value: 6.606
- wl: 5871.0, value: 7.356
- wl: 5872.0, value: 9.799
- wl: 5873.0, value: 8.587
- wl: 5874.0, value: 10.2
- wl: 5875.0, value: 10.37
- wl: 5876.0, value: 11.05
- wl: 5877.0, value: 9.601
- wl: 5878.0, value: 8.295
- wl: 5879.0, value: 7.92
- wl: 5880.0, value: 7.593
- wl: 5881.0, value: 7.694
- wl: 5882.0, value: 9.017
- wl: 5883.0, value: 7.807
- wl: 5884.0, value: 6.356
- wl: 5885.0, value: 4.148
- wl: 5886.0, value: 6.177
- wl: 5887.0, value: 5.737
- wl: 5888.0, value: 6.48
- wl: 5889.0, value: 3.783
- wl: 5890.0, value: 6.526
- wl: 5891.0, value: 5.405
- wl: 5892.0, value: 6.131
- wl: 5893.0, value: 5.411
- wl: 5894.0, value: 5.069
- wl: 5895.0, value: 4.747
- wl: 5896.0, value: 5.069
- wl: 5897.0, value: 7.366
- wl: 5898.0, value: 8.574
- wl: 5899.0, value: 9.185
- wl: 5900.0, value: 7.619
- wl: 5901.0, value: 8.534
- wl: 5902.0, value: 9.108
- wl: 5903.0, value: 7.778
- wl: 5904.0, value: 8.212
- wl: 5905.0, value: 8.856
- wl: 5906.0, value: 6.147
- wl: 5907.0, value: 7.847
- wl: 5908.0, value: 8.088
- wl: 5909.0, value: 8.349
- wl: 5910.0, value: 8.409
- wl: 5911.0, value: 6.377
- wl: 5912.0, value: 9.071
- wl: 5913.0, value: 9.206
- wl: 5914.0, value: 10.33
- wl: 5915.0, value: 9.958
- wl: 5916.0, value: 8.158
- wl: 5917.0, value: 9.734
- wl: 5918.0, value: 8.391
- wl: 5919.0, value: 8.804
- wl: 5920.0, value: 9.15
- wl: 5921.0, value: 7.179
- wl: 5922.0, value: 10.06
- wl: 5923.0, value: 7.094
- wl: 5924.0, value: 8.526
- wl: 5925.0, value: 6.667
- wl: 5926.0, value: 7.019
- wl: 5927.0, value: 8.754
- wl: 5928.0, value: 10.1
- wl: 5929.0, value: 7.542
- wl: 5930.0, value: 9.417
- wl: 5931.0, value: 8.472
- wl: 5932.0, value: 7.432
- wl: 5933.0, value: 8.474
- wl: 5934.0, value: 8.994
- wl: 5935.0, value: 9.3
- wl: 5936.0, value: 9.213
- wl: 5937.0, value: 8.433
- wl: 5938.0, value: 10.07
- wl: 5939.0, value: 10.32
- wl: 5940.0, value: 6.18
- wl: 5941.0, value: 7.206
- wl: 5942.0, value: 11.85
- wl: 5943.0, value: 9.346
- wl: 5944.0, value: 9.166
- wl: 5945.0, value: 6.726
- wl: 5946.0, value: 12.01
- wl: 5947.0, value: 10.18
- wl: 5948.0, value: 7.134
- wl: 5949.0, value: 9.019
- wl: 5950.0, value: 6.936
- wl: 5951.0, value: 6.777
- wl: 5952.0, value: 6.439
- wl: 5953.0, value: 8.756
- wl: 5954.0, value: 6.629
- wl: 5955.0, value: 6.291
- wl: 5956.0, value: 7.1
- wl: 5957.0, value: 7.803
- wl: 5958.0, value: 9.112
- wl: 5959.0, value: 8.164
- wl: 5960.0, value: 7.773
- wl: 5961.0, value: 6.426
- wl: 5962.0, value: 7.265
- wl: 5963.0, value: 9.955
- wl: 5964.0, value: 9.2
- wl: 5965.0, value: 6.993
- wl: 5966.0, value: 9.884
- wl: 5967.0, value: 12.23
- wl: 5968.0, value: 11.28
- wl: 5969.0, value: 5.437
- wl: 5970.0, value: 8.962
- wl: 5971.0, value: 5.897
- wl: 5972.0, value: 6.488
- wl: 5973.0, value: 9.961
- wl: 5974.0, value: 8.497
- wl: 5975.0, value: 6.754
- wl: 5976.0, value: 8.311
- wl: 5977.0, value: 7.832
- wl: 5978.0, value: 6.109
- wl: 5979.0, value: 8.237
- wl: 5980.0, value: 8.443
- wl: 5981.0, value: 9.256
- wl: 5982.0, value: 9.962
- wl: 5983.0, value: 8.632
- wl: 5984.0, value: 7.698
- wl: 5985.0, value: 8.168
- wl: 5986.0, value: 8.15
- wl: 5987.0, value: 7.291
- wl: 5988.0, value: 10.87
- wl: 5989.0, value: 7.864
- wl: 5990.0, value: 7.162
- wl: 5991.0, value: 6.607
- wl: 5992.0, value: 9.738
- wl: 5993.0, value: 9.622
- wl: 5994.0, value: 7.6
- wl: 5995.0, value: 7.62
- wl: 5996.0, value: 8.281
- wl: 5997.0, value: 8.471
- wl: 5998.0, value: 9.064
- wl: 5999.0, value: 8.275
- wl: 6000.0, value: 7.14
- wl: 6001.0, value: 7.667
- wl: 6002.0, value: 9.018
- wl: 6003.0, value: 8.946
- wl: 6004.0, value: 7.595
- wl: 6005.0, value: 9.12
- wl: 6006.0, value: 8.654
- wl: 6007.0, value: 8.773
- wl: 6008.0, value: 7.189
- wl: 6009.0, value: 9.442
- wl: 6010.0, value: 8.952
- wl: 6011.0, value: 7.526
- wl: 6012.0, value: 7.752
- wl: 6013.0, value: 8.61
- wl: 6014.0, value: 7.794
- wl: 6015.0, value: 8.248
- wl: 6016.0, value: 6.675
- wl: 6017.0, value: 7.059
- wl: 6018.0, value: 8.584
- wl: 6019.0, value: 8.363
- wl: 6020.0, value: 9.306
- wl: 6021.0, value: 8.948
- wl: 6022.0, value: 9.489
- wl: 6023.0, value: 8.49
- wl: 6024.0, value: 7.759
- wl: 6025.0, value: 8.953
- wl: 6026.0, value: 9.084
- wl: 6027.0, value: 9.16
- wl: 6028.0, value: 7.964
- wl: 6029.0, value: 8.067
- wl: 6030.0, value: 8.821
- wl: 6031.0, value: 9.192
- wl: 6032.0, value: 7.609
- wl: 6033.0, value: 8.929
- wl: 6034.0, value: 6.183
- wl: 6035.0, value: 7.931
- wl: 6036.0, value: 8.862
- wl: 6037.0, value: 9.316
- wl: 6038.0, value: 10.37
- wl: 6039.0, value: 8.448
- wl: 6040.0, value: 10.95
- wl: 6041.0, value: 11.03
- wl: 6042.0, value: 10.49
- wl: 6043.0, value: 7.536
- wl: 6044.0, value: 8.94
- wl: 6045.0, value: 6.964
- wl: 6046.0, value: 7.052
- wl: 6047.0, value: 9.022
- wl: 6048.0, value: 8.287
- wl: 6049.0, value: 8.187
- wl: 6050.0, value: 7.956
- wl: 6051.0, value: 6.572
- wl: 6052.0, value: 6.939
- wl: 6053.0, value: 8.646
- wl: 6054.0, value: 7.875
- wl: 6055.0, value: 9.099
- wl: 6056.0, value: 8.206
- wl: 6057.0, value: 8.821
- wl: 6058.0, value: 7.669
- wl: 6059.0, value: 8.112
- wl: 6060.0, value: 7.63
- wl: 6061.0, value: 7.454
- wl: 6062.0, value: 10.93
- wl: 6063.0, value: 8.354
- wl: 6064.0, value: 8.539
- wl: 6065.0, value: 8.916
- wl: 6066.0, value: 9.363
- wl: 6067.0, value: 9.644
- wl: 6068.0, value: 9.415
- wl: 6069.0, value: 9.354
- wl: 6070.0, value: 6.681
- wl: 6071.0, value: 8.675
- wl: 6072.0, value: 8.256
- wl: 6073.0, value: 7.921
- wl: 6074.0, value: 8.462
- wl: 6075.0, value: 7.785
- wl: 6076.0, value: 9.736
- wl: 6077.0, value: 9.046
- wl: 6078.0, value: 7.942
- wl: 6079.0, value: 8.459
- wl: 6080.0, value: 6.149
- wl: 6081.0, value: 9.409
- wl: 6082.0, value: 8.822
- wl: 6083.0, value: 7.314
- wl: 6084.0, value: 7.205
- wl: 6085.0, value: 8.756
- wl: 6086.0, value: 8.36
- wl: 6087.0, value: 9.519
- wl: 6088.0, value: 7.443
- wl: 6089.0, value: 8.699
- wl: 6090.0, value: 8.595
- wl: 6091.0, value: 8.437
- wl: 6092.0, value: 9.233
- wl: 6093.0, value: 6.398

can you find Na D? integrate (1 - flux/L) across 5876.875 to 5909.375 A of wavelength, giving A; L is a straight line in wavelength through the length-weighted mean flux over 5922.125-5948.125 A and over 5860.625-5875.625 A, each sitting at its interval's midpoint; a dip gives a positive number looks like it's 5.7 A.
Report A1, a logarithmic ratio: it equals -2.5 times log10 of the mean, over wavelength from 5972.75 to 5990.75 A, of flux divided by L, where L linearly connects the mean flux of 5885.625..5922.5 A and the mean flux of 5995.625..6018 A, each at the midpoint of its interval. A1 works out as -0.02 mag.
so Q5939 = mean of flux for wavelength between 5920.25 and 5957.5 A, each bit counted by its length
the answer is 8.35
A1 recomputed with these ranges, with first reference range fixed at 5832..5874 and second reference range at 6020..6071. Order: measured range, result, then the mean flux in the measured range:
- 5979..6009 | 0.02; 8.39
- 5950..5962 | 0.16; 7.36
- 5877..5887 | 0.17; 7.27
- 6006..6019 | 0.06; 8.09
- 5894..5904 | 0.14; 7.46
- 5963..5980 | 0.03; 8.31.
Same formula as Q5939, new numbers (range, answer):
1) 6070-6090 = 8.28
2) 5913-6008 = 8.4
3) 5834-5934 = 8.1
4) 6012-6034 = 8.37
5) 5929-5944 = 8.87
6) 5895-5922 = 8.26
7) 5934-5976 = 8.38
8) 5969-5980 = 7.64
